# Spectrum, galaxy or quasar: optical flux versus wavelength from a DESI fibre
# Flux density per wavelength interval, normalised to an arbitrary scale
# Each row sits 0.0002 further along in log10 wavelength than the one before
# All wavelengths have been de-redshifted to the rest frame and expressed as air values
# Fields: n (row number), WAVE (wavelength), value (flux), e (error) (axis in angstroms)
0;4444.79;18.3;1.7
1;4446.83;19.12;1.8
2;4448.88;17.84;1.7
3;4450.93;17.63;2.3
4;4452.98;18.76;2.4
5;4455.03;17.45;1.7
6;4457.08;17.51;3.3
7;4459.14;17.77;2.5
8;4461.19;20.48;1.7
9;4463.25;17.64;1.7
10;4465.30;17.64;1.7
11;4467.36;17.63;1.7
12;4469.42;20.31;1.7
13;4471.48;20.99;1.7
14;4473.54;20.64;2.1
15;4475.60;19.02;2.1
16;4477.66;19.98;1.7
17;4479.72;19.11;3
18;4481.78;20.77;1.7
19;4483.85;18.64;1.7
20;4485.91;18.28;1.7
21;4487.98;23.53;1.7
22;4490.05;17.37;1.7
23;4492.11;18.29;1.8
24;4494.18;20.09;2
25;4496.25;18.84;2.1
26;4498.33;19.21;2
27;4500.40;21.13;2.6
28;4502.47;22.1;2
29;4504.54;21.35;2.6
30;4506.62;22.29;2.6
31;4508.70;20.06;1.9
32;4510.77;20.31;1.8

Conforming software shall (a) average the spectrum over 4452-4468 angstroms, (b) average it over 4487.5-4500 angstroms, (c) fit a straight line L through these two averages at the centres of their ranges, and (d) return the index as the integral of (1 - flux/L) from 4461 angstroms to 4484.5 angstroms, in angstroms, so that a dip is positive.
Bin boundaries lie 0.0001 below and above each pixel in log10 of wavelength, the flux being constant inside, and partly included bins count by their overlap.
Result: -0.95 angstroms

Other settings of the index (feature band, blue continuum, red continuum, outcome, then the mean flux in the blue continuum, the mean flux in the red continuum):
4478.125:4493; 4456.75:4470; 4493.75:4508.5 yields 0.2 angstroms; 18.4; 20.7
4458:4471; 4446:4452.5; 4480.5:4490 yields 0.2 angstroms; 18.2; 20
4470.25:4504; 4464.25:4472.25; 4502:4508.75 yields 0.7 angstroms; 19.1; 21.6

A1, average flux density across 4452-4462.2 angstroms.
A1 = 18.4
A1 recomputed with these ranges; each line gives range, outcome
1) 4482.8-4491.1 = 19.5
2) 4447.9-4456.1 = 17.9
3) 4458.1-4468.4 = 18.2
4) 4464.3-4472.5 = 19.1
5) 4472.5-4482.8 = 19.9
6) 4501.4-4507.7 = 21.9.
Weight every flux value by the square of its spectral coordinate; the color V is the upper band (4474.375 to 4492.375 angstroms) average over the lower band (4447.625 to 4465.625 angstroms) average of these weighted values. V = 1.09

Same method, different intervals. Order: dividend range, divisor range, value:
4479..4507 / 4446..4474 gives 1.09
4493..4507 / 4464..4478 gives 1.08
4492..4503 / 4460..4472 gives 1.07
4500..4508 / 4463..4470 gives 1.21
